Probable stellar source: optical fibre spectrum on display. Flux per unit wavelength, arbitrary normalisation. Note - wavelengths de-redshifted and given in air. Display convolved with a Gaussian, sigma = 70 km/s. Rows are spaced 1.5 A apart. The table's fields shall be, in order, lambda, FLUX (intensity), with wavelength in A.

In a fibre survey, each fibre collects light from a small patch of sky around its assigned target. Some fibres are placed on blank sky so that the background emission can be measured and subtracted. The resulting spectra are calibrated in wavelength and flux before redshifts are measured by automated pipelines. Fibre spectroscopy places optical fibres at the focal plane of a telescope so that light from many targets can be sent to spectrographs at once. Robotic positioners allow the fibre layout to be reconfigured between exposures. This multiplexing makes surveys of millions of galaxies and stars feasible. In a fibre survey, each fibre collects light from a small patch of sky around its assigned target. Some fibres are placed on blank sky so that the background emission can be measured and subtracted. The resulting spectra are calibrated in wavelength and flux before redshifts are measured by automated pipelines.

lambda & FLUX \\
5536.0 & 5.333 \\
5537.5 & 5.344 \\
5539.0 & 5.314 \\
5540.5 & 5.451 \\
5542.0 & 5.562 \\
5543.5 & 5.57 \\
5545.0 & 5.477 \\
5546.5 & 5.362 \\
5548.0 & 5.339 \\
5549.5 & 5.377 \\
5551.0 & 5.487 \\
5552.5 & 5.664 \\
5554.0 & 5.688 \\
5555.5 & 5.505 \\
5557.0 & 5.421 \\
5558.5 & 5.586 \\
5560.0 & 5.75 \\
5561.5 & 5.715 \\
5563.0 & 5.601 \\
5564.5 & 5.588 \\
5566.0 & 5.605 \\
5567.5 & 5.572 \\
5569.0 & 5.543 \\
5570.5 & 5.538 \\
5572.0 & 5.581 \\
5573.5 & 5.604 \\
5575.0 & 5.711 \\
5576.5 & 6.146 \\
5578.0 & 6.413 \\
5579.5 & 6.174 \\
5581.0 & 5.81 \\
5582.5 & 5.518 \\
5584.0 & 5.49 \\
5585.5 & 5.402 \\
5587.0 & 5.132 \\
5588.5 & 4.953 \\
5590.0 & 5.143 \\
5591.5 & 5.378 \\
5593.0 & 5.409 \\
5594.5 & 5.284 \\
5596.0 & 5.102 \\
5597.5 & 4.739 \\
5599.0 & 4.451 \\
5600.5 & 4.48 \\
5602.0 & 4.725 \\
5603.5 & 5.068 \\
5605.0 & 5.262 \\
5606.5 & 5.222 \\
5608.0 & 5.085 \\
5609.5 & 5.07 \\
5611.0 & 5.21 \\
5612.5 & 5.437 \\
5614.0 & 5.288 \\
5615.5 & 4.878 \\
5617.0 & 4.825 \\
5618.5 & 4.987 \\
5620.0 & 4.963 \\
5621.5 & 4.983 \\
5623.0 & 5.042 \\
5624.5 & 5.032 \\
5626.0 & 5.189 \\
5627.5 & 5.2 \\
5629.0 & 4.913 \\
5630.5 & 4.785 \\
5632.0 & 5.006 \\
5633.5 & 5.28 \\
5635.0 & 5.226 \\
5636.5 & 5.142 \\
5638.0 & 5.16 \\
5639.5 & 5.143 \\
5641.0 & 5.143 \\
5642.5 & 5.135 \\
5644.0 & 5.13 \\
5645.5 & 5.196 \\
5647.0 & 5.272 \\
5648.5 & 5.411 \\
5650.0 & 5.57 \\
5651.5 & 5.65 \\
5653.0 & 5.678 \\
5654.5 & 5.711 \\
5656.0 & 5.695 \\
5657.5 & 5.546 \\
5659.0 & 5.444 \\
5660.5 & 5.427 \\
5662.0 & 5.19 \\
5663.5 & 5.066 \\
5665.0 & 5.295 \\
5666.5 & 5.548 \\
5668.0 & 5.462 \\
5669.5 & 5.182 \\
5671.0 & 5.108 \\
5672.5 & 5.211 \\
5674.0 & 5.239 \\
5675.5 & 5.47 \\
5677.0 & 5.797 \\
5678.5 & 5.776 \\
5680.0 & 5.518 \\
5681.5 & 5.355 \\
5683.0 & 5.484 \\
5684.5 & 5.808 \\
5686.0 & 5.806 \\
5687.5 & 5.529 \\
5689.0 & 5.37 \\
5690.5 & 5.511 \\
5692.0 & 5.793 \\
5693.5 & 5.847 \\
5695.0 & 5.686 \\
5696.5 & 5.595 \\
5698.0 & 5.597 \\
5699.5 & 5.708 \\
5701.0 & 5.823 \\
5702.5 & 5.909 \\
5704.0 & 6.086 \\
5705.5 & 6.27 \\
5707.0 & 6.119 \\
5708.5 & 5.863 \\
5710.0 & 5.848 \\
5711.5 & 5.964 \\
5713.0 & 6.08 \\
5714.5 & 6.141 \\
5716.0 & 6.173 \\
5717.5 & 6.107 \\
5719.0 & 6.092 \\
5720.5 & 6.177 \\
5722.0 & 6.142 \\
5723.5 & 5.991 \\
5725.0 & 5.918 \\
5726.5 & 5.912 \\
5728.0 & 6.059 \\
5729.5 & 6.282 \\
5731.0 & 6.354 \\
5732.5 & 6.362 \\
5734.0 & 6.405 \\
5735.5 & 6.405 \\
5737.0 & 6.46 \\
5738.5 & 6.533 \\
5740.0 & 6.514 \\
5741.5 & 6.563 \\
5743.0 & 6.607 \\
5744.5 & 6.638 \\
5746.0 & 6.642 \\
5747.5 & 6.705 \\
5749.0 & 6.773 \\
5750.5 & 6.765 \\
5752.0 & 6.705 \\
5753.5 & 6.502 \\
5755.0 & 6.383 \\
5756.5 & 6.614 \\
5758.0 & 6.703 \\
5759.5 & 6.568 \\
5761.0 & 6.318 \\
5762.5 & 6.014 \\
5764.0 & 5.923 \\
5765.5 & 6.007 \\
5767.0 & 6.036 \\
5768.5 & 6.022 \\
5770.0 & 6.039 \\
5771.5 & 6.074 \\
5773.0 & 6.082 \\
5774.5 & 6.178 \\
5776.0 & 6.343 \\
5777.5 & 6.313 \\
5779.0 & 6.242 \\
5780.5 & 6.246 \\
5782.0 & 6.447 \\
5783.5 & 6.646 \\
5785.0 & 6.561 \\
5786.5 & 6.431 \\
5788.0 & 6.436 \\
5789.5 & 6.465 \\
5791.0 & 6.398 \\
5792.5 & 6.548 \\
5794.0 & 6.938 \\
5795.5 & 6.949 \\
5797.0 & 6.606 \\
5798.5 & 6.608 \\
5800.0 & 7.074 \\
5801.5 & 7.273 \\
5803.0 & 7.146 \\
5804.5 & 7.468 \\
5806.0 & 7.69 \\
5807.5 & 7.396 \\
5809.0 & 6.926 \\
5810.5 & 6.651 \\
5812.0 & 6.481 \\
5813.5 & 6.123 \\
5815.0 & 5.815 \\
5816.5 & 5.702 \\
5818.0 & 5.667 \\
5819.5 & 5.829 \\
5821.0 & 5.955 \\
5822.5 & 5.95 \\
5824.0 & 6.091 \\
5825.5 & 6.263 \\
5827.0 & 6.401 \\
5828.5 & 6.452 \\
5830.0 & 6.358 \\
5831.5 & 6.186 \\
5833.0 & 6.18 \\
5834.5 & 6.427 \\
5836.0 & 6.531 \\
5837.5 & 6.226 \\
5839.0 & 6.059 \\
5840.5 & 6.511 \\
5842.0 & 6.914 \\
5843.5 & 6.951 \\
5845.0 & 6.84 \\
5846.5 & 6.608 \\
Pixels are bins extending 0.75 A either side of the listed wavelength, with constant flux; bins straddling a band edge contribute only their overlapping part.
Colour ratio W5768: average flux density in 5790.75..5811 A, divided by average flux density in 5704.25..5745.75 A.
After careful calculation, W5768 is 1.1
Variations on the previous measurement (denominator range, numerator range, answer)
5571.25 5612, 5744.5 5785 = 1.20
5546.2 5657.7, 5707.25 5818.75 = 1.20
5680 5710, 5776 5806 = 1.17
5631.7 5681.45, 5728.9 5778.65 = 1.19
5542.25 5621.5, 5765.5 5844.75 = 1.20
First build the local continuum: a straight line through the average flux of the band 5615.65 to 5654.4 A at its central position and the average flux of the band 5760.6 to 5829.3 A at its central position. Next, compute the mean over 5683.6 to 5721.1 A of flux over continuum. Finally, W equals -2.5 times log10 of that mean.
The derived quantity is -0.03 mag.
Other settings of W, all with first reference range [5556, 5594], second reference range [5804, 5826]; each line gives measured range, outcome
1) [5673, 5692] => 0.073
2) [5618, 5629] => 0.141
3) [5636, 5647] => 0.129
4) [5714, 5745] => -0.030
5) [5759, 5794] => -0.004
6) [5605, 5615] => 0.098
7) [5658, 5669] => 0.104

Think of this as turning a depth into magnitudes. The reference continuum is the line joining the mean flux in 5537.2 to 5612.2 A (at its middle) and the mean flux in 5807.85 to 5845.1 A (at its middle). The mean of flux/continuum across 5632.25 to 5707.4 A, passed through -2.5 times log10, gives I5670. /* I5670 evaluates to 0.05 mag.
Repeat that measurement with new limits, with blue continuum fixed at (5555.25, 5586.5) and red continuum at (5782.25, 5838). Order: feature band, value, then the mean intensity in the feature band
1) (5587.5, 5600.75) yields 0.15 mag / 5.02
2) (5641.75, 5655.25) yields 0.10 mag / 5.42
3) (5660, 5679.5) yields 0.12 mag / 5.37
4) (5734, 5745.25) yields -0.04 mag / 6.52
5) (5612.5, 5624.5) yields 0.16 mag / 5.03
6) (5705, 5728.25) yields 0.02 mag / 6.05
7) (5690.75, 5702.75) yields 0.07 mag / 5.73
